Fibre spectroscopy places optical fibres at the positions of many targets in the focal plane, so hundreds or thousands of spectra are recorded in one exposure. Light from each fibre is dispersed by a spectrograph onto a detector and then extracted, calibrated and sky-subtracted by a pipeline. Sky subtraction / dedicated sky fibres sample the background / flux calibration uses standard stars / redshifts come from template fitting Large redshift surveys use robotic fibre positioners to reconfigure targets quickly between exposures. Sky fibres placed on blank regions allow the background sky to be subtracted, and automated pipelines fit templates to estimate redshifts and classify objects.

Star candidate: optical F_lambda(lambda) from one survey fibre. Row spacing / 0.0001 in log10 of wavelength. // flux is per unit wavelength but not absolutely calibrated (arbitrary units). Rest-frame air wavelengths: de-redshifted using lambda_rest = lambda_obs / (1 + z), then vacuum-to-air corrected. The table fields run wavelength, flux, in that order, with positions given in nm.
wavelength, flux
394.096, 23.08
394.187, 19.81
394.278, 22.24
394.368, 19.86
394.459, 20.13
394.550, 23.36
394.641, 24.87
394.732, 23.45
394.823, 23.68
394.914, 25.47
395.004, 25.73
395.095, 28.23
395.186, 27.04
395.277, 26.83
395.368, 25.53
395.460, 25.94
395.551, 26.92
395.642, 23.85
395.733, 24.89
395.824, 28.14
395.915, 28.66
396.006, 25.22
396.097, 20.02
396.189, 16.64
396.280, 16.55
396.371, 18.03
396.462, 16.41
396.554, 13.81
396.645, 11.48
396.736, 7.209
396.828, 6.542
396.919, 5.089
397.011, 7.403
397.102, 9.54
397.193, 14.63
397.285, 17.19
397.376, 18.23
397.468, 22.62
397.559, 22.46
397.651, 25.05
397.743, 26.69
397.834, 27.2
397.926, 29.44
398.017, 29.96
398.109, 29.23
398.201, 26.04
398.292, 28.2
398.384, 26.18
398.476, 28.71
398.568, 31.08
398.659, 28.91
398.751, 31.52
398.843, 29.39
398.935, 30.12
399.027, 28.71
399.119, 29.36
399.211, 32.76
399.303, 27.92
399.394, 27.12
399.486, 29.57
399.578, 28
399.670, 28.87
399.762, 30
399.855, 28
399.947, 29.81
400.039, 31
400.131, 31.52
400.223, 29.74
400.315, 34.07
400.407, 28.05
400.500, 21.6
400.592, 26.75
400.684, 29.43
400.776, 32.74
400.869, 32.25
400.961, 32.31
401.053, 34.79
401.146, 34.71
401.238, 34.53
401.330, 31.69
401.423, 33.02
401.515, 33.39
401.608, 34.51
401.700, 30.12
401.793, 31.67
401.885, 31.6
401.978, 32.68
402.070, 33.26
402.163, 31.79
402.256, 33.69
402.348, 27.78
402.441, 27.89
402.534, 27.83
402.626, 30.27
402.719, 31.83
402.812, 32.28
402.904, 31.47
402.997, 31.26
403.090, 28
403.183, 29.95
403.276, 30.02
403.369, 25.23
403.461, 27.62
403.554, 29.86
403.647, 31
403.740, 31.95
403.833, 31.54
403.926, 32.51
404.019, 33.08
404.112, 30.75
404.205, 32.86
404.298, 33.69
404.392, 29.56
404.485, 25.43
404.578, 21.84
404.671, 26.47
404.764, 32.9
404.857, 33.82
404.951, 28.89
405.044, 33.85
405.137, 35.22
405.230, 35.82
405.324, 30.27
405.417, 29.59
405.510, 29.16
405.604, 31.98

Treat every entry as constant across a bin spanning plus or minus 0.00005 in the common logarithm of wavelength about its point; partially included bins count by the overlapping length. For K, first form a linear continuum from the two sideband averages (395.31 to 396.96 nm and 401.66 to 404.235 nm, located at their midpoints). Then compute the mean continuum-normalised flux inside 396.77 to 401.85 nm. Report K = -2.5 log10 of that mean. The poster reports -0.11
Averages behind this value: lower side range 19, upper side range 30.7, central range 27.2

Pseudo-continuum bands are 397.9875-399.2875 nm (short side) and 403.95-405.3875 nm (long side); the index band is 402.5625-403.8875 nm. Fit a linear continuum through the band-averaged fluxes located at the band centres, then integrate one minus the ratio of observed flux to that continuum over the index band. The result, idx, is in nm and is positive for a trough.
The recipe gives 0.02 nm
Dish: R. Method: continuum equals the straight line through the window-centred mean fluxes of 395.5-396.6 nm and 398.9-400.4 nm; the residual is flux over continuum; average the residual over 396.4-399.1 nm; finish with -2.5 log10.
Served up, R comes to 0.19 mag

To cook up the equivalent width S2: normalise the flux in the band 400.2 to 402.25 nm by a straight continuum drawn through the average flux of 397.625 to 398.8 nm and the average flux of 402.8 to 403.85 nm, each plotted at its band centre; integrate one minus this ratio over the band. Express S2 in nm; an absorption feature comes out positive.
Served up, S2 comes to -0.16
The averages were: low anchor 28.4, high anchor 29.9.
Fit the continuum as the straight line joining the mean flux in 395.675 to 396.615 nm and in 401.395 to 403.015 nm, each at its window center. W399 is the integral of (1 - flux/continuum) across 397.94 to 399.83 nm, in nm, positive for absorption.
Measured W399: -0.26 nm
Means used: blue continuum 20.7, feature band 29.1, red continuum 31.5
